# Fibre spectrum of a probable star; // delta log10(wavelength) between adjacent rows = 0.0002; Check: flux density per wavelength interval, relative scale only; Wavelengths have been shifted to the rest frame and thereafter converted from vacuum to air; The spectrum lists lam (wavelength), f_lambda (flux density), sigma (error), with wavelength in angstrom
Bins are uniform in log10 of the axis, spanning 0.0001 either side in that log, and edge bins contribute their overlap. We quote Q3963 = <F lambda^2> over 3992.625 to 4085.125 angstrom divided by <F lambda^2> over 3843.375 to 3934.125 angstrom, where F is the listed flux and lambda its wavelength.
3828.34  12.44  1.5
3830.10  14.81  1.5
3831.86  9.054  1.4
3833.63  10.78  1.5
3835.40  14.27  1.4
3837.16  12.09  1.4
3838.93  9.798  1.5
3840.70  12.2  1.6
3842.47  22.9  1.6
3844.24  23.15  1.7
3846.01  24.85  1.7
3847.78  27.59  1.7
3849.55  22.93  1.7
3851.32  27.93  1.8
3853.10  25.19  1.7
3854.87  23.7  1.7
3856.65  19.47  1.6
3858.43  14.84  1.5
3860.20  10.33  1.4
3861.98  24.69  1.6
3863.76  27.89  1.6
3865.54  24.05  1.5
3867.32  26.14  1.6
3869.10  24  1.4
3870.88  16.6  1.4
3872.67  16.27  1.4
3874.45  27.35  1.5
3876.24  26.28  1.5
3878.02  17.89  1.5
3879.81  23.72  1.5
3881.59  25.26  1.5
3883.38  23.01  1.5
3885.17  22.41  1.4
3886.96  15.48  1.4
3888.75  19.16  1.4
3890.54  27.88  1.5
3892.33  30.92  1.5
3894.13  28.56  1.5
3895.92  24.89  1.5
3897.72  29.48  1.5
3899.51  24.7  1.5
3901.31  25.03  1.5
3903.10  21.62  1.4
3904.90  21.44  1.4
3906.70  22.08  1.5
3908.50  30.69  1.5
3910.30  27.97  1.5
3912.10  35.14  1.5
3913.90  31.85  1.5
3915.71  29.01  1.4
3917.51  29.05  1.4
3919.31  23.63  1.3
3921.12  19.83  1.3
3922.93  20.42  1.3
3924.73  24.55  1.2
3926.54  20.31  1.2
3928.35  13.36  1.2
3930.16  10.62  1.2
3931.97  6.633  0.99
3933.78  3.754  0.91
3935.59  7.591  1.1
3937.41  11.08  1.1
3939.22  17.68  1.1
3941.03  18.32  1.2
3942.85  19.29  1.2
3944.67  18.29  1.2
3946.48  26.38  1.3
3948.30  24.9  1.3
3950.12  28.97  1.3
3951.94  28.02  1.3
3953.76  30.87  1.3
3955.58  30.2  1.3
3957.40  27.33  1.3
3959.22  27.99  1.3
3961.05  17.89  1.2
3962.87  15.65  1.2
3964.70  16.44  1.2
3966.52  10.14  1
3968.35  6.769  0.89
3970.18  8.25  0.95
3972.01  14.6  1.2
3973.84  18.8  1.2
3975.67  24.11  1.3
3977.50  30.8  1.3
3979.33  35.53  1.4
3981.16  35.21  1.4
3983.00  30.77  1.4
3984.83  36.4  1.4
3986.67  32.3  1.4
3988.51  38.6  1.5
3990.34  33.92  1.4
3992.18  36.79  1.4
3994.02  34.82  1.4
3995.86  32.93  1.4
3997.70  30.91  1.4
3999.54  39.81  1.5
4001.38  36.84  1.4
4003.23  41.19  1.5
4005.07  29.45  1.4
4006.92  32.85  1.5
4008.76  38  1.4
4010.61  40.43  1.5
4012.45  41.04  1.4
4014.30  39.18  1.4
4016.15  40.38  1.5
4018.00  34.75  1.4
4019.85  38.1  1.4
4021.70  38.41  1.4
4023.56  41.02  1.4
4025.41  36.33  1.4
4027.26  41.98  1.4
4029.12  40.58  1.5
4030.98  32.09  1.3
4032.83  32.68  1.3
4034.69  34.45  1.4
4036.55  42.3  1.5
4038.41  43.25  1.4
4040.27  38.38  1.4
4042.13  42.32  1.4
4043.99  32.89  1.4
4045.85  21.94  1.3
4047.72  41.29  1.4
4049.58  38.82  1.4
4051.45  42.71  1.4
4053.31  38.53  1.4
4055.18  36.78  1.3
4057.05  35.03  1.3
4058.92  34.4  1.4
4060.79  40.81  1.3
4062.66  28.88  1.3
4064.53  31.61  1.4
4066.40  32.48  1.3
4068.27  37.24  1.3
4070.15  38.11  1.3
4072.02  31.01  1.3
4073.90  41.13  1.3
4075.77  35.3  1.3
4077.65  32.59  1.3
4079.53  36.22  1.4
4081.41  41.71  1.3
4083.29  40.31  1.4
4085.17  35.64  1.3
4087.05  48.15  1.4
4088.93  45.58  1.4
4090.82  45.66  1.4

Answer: 1.73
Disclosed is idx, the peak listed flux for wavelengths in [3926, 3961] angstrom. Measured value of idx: 30.87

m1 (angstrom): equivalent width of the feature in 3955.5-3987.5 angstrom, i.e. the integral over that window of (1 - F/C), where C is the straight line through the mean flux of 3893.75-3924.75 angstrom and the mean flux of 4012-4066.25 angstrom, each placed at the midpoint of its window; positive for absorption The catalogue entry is 8.6 angstrom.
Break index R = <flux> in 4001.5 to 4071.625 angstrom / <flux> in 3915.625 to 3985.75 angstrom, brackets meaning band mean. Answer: 1.8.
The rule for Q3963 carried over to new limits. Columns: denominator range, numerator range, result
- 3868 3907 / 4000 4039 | 1.73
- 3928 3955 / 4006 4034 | 2.19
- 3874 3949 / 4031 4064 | 1.78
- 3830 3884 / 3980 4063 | 1.96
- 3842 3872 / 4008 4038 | 1.84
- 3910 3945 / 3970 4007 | 1.70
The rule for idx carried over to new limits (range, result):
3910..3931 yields 35.14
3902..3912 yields 30.69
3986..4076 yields 43.25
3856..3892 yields 27.89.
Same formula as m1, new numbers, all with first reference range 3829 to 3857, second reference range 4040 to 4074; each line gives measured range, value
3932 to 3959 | 6.5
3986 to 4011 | -3.5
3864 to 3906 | -2.9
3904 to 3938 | 5.7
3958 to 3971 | 6.1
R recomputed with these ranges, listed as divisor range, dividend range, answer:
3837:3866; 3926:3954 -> 0.84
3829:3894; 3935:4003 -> 1.23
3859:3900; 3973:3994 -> 1.39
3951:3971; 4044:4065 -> 1.77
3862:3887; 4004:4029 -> 1.66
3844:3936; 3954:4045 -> 1.42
